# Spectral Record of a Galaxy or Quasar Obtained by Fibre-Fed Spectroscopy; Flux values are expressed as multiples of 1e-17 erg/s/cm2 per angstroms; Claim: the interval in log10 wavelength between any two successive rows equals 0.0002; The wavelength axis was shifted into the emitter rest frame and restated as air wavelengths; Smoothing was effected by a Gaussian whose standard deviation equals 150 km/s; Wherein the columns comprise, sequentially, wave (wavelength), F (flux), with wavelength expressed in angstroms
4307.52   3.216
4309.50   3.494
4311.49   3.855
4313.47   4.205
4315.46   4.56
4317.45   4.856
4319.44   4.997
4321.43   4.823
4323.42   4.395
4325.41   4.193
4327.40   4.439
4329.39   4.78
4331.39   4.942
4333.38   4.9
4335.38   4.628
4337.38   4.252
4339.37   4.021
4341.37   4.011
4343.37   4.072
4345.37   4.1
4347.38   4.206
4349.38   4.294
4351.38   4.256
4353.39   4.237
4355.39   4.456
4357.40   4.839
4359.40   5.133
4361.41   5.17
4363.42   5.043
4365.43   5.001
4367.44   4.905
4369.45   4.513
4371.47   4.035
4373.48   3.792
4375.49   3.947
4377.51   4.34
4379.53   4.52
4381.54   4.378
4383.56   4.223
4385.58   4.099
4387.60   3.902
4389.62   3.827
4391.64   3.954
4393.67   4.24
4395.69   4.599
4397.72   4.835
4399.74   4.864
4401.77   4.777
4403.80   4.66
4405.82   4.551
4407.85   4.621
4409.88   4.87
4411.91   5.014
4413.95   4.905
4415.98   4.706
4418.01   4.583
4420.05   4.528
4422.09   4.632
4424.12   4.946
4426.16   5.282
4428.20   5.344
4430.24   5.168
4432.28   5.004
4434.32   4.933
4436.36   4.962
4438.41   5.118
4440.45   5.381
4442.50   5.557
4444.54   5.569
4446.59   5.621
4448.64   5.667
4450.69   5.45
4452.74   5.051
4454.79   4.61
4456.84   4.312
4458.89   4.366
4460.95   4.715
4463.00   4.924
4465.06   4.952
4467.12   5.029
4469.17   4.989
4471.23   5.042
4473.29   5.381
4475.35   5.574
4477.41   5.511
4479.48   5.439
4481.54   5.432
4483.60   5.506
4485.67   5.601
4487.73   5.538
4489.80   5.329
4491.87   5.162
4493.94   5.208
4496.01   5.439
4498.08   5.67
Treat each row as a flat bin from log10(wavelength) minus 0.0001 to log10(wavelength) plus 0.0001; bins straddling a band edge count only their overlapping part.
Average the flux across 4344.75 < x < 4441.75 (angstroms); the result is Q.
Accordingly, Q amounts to 4.62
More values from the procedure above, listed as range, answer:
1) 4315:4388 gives 4.47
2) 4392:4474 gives 4.93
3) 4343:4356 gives 4.23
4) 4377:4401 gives 4.32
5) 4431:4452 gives 5.32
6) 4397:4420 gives 4.75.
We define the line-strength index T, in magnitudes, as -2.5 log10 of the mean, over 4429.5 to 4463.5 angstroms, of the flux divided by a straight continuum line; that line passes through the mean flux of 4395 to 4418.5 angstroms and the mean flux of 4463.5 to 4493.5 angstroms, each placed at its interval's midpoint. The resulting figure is -0.01 mag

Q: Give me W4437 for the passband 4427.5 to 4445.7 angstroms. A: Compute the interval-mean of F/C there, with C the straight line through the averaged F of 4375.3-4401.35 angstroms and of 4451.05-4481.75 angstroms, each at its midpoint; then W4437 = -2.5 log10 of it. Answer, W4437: -0.10 mag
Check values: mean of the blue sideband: 4.31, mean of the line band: 5.23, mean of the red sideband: 5.02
